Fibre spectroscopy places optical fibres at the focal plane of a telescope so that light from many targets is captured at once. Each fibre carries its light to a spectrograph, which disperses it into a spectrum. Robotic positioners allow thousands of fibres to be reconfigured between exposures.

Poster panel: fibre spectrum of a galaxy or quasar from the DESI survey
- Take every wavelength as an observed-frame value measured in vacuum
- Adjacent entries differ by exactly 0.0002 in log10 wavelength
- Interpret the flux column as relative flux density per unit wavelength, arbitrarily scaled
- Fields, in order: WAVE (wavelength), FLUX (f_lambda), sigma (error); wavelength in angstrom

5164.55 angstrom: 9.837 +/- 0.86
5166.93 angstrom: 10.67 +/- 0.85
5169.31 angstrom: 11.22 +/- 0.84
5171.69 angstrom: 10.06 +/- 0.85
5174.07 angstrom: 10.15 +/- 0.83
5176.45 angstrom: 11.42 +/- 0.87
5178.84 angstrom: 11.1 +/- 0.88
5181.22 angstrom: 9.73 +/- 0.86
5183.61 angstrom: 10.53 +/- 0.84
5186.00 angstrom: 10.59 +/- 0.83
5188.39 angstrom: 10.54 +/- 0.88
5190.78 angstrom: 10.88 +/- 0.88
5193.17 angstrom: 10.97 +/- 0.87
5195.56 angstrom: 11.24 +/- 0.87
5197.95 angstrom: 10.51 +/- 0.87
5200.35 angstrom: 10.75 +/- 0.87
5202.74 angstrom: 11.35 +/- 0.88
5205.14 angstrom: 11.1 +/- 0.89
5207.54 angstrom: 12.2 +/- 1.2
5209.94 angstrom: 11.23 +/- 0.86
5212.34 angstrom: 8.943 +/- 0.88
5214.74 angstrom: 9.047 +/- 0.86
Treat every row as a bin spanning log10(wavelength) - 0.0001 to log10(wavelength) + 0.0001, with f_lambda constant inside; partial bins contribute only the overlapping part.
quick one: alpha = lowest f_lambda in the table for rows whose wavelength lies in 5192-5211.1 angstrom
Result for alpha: 10.51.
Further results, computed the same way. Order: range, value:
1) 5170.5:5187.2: 9.73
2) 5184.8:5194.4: 10.54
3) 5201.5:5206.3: 11.1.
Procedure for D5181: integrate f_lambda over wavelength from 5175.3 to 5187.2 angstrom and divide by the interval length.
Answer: 10.7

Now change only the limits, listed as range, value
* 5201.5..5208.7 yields 11.5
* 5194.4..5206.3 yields 11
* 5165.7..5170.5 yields 10.9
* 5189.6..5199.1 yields 10.9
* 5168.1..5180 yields 10.8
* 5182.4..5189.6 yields 10.5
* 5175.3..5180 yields 11.2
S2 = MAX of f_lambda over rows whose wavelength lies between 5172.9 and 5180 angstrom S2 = 11.42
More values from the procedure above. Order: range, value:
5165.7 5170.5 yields 11.22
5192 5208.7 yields 12.2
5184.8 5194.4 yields 10.97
